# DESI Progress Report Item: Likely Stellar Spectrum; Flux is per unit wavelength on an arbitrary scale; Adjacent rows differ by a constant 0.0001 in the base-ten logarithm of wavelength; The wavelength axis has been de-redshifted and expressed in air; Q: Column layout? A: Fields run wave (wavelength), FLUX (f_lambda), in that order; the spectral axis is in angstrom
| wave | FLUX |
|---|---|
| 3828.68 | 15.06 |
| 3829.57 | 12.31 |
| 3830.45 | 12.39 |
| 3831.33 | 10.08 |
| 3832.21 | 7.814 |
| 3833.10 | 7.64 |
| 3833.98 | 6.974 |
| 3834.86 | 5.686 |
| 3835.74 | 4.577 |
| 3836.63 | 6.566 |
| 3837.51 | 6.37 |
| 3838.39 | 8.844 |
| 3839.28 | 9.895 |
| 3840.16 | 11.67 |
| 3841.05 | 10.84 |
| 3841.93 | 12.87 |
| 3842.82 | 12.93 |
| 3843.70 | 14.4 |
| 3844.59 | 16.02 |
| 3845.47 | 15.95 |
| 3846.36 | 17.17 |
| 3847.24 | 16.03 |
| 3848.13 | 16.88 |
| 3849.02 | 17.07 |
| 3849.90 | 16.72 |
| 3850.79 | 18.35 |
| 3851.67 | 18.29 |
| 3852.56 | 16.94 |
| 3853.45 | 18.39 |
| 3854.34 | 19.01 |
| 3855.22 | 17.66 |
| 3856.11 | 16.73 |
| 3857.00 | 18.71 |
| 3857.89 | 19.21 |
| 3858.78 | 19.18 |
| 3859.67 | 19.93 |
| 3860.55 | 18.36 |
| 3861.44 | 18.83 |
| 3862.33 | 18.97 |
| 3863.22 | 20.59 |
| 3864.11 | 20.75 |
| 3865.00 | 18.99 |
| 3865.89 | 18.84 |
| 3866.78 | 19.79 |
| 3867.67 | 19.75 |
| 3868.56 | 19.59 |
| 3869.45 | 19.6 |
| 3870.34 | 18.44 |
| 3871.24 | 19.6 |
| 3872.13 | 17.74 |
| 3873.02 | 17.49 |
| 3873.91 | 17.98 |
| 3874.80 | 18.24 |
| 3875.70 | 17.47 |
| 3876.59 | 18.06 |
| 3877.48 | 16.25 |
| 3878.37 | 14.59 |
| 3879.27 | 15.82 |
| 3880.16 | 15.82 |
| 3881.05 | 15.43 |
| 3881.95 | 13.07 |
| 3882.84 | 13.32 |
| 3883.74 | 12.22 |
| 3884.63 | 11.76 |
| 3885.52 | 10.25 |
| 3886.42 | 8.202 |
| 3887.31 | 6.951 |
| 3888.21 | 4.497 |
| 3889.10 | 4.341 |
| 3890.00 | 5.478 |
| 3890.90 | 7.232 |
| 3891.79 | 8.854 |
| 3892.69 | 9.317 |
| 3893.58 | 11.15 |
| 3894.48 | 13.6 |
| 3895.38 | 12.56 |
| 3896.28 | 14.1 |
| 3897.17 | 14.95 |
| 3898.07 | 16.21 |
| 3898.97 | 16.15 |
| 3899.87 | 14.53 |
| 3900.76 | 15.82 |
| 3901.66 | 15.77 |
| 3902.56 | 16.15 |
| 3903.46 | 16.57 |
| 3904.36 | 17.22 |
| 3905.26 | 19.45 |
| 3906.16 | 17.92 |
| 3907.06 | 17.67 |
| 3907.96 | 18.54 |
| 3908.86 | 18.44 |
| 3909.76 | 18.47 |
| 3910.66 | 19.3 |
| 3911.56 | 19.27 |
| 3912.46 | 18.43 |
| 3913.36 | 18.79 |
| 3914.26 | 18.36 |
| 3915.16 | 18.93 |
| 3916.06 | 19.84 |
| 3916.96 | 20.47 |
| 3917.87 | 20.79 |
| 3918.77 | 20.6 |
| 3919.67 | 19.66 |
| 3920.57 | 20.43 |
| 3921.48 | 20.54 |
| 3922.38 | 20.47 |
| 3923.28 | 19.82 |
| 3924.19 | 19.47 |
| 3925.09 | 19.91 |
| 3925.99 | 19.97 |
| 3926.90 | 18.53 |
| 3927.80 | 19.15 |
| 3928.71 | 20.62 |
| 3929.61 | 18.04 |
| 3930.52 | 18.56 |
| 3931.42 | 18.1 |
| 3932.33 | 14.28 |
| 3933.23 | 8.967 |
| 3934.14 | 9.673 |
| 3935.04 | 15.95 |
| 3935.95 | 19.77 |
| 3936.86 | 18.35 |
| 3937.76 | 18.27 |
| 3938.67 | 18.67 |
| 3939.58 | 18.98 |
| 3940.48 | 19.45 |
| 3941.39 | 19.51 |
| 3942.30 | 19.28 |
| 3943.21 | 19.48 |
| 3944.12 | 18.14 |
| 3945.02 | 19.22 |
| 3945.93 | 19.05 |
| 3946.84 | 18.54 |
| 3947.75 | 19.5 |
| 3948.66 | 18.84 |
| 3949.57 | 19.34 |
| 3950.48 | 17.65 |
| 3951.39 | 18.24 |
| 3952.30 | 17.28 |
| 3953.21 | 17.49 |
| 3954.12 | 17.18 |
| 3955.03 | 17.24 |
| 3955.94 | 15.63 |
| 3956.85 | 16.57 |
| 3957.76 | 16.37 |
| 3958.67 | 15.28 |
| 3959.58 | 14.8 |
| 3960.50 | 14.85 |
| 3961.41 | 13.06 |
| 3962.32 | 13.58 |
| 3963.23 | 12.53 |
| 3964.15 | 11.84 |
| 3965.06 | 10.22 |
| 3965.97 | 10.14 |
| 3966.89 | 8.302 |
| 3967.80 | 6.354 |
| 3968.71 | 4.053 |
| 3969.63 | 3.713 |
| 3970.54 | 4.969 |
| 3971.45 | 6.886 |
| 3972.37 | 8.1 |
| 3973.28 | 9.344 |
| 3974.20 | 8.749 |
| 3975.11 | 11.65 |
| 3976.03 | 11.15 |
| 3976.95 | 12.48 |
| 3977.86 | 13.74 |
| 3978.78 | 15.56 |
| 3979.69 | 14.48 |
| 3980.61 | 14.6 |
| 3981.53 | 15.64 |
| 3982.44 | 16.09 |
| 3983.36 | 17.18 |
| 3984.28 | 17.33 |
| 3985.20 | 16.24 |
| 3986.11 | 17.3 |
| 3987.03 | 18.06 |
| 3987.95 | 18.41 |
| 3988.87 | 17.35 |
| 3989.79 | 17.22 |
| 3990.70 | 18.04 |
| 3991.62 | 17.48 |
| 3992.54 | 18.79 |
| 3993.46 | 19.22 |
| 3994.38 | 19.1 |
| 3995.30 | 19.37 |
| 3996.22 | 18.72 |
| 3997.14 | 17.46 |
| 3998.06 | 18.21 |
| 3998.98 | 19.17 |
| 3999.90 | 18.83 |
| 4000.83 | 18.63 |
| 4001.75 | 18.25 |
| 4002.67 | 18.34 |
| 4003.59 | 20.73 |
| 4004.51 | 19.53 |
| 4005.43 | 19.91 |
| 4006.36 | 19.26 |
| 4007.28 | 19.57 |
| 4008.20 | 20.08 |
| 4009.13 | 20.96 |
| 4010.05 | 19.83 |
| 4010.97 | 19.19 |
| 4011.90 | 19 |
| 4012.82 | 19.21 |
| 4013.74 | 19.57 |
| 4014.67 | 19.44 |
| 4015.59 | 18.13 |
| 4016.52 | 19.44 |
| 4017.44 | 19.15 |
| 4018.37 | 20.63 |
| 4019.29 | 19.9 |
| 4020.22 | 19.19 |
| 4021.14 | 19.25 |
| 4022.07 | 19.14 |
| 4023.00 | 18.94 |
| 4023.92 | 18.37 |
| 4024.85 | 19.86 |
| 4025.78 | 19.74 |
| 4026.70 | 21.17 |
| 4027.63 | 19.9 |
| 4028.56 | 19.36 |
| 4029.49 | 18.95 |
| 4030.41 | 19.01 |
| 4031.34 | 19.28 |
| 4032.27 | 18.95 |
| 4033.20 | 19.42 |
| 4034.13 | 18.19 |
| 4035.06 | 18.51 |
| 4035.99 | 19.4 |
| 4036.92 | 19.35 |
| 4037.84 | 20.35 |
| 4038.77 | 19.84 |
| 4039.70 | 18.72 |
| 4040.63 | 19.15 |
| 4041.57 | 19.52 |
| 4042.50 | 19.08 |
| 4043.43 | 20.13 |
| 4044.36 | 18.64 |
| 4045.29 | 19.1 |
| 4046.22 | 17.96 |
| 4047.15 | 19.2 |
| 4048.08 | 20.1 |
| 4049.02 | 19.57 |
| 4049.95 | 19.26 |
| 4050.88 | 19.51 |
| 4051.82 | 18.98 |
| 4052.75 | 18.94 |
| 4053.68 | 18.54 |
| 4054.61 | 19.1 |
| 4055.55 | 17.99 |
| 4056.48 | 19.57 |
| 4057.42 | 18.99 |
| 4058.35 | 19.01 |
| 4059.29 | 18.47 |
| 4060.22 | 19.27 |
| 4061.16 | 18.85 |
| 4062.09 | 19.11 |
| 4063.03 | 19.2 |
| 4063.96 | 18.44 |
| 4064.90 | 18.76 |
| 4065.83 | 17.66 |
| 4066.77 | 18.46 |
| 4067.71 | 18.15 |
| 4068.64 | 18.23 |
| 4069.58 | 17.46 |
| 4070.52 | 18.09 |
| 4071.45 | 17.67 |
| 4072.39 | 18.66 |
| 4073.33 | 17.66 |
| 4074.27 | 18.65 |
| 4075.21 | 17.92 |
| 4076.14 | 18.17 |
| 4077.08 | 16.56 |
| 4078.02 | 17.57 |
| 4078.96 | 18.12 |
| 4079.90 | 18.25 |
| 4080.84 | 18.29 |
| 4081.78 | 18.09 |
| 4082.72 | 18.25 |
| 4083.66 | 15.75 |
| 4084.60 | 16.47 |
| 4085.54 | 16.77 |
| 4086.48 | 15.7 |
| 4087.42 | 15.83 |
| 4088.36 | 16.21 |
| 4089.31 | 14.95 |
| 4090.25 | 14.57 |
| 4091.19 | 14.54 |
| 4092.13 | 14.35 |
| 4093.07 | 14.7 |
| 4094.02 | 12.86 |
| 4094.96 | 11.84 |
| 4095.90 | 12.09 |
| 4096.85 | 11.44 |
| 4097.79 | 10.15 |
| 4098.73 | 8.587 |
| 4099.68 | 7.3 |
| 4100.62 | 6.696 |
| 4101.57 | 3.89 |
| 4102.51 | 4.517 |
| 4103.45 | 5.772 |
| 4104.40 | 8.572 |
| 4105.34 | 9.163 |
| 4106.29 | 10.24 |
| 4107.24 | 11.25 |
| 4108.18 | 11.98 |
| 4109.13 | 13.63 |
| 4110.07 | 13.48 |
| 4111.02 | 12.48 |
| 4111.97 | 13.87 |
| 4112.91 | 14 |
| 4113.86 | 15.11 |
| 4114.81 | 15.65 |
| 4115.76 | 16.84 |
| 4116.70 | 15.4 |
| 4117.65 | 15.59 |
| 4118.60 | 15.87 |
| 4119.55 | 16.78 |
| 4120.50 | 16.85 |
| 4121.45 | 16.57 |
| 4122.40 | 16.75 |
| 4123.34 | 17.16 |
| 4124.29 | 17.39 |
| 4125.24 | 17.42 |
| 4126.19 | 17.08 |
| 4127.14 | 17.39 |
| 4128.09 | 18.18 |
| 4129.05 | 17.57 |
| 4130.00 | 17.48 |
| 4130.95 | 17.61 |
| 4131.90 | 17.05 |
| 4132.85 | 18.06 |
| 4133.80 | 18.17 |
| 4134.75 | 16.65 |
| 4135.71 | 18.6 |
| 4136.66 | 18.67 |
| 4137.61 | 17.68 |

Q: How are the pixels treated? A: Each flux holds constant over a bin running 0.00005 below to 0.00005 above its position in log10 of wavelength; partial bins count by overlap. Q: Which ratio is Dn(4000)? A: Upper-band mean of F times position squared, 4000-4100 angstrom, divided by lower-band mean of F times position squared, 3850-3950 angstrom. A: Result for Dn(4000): 1.1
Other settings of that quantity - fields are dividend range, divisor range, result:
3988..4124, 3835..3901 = 1.27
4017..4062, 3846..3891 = 1.30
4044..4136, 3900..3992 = 1.06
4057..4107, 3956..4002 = 1.11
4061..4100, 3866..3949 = 1.06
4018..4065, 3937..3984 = 1.38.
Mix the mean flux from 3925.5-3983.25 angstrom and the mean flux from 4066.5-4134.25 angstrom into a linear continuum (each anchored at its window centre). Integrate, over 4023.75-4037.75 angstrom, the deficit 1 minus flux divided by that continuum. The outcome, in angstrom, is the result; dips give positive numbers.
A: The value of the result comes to -4.1 angstrom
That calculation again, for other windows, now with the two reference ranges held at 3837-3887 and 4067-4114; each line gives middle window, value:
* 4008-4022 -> -4.4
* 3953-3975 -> 5.5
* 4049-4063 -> -4.4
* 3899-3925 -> -4.7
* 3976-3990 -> -0.8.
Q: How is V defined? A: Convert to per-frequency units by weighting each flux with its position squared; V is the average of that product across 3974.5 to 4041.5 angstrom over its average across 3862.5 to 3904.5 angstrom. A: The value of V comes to 1.3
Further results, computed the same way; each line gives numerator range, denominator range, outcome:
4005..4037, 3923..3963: 1.15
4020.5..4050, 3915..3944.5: 1.10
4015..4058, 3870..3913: 1.42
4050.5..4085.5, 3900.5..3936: 1.08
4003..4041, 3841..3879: 1.19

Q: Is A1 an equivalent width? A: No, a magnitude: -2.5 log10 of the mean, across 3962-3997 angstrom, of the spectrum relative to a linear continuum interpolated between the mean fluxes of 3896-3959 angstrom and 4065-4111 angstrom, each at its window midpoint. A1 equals 0.23 mag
